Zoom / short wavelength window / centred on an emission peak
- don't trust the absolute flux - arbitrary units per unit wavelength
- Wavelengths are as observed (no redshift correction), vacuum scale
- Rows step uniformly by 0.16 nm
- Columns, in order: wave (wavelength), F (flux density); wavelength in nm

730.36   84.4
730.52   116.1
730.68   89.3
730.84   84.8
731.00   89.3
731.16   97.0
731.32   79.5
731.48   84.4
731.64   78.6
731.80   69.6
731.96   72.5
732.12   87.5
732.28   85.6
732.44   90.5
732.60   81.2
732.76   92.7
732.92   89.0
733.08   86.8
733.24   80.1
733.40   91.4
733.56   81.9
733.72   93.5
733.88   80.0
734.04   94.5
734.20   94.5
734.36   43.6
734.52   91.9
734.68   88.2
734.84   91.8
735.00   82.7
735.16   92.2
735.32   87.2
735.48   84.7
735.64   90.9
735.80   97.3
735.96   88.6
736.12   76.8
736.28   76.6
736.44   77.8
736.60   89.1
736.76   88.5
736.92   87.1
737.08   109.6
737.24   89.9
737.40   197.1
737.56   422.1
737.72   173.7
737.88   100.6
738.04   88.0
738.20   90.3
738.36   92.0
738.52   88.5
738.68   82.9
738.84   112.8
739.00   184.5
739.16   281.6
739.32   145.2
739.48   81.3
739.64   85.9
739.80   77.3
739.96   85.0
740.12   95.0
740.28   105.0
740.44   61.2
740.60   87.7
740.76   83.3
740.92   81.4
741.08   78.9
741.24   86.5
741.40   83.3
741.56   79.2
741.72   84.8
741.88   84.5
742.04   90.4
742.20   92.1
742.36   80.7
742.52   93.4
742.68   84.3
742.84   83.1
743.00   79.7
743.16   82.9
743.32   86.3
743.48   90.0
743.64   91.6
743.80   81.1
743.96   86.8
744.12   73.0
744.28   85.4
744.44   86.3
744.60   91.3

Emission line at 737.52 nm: [S II] 6716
